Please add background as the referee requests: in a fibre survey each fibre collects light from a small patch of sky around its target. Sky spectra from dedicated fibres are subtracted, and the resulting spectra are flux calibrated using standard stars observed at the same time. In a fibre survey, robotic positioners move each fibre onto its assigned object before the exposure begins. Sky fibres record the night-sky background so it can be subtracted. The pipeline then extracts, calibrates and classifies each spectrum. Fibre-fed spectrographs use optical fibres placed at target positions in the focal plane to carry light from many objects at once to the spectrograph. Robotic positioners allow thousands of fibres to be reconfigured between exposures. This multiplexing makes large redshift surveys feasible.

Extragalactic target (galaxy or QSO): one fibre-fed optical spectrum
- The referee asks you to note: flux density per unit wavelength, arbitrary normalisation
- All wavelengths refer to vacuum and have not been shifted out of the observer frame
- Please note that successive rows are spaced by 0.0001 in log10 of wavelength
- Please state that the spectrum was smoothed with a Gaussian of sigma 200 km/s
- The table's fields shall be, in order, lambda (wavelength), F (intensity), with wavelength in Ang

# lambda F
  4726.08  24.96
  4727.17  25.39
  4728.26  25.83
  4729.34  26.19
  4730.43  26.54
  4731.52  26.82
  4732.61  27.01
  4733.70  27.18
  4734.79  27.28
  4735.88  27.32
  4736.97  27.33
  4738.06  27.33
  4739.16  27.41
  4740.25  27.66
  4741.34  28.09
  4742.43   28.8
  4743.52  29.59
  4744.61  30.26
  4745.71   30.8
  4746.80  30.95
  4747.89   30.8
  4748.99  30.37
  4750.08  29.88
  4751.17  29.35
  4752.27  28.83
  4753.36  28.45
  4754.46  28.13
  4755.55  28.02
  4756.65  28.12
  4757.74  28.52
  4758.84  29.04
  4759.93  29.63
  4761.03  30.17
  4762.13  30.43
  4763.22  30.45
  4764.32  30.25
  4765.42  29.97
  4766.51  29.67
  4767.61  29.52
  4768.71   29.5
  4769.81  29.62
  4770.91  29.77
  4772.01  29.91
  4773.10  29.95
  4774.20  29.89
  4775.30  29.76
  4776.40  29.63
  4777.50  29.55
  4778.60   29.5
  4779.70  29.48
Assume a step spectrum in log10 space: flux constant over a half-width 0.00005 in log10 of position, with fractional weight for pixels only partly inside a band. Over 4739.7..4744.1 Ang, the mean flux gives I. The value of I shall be 28.6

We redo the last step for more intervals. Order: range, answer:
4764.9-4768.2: 29.7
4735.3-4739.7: 27.3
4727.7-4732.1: 26.4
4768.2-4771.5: 29.6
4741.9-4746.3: 29.9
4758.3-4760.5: 29.4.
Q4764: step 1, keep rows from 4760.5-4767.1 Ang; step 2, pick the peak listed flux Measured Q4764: 30.45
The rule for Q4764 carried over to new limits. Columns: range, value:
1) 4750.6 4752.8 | 29.35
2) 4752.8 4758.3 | 28.52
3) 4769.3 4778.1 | 29.95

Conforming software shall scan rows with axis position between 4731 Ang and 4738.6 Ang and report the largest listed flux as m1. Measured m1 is 27.33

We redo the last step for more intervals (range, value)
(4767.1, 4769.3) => 29.52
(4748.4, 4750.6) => 30.37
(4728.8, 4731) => 26.54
